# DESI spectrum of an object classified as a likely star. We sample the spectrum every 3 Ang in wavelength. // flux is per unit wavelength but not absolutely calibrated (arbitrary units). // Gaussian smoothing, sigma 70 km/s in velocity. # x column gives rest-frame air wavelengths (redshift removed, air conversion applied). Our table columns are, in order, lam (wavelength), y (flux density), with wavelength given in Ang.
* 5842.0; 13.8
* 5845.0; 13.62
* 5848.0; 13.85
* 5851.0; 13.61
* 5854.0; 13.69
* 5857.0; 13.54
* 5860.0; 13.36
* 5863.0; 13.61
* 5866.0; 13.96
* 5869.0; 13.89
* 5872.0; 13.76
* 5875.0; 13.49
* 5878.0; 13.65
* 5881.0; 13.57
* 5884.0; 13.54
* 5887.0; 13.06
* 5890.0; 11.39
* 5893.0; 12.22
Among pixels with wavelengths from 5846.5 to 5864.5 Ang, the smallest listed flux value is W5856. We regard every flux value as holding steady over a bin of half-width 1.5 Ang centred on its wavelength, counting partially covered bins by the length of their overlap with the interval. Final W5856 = 13.36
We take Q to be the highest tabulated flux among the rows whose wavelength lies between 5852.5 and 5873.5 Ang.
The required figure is 13.96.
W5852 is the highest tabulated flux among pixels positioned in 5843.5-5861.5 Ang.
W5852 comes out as 13.85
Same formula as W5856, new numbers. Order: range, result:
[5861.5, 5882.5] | 13.49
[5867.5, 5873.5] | 13.76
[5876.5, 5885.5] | 13.54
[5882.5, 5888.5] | 13.06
